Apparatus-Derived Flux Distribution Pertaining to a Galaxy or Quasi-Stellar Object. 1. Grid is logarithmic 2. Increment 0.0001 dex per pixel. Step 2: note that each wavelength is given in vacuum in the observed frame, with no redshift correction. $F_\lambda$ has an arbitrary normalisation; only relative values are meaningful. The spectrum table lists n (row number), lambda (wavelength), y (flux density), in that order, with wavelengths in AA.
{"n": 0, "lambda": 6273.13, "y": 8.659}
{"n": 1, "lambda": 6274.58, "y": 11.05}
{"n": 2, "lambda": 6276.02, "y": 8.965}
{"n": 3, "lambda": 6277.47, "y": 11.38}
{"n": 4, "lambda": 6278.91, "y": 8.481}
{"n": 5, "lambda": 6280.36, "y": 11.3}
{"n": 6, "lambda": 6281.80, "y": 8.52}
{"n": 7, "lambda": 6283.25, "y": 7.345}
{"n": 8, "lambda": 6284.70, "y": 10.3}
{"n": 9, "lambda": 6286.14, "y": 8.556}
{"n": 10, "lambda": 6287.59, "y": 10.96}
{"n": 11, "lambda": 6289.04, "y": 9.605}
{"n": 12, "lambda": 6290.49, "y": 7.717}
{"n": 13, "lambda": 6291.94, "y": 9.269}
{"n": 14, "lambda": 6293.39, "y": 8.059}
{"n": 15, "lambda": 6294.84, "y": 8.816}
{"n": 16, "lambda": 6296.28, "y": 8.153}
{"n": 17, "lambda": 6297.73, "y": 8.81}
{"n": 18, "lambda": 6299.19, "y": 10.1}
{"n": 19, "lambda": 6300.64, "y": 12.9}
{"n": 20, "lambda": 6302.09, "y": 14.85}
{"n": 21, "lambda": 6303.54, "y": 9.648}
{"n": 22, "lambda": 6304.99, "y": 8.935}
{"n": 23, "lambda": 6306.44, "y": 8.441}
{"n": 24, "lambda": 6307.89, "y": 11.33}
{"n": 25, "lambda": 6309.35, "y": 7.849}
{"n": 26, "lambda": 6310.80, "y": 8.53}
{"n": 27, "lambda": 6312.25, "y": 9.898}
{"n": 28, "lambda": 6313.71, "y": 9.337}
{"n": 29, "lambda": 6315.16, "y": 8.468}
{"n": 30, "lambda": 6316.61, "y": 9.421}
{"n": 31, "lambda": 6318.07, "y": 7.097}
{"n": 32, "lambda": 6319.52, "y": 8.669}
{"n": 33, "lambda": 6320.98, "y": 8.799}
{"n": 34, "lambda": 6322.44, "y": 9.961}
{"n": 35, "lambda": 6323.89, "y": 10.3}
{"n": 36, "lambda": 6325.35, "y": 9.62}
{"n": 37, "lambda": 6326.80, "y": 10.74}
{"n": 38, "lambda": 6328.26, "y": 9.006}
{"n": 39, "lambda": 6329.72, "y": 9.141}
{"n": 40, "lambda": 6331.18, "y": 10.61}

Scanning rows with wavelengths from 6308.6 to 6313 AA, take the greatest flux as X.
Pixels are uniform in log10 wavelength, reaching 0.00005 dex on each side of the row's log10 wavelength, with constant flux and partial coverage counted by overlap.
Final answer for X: 9.898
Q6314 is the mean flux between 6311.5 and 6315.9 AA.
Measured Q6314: 9.24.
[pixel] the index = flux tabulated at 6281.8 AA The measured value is 8.52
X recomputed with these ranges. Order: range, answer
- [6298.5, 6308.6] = 14.85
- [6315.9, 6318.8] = 9.421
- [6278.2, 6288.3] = 11.3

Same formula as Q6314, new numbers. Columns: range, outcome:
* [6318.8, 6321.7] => 8.72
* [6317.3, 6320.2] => 7.89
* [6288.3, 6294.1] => 8.66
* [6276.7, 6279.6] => 9.94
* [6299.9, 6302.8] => 13.9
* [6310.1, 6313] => 9.21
